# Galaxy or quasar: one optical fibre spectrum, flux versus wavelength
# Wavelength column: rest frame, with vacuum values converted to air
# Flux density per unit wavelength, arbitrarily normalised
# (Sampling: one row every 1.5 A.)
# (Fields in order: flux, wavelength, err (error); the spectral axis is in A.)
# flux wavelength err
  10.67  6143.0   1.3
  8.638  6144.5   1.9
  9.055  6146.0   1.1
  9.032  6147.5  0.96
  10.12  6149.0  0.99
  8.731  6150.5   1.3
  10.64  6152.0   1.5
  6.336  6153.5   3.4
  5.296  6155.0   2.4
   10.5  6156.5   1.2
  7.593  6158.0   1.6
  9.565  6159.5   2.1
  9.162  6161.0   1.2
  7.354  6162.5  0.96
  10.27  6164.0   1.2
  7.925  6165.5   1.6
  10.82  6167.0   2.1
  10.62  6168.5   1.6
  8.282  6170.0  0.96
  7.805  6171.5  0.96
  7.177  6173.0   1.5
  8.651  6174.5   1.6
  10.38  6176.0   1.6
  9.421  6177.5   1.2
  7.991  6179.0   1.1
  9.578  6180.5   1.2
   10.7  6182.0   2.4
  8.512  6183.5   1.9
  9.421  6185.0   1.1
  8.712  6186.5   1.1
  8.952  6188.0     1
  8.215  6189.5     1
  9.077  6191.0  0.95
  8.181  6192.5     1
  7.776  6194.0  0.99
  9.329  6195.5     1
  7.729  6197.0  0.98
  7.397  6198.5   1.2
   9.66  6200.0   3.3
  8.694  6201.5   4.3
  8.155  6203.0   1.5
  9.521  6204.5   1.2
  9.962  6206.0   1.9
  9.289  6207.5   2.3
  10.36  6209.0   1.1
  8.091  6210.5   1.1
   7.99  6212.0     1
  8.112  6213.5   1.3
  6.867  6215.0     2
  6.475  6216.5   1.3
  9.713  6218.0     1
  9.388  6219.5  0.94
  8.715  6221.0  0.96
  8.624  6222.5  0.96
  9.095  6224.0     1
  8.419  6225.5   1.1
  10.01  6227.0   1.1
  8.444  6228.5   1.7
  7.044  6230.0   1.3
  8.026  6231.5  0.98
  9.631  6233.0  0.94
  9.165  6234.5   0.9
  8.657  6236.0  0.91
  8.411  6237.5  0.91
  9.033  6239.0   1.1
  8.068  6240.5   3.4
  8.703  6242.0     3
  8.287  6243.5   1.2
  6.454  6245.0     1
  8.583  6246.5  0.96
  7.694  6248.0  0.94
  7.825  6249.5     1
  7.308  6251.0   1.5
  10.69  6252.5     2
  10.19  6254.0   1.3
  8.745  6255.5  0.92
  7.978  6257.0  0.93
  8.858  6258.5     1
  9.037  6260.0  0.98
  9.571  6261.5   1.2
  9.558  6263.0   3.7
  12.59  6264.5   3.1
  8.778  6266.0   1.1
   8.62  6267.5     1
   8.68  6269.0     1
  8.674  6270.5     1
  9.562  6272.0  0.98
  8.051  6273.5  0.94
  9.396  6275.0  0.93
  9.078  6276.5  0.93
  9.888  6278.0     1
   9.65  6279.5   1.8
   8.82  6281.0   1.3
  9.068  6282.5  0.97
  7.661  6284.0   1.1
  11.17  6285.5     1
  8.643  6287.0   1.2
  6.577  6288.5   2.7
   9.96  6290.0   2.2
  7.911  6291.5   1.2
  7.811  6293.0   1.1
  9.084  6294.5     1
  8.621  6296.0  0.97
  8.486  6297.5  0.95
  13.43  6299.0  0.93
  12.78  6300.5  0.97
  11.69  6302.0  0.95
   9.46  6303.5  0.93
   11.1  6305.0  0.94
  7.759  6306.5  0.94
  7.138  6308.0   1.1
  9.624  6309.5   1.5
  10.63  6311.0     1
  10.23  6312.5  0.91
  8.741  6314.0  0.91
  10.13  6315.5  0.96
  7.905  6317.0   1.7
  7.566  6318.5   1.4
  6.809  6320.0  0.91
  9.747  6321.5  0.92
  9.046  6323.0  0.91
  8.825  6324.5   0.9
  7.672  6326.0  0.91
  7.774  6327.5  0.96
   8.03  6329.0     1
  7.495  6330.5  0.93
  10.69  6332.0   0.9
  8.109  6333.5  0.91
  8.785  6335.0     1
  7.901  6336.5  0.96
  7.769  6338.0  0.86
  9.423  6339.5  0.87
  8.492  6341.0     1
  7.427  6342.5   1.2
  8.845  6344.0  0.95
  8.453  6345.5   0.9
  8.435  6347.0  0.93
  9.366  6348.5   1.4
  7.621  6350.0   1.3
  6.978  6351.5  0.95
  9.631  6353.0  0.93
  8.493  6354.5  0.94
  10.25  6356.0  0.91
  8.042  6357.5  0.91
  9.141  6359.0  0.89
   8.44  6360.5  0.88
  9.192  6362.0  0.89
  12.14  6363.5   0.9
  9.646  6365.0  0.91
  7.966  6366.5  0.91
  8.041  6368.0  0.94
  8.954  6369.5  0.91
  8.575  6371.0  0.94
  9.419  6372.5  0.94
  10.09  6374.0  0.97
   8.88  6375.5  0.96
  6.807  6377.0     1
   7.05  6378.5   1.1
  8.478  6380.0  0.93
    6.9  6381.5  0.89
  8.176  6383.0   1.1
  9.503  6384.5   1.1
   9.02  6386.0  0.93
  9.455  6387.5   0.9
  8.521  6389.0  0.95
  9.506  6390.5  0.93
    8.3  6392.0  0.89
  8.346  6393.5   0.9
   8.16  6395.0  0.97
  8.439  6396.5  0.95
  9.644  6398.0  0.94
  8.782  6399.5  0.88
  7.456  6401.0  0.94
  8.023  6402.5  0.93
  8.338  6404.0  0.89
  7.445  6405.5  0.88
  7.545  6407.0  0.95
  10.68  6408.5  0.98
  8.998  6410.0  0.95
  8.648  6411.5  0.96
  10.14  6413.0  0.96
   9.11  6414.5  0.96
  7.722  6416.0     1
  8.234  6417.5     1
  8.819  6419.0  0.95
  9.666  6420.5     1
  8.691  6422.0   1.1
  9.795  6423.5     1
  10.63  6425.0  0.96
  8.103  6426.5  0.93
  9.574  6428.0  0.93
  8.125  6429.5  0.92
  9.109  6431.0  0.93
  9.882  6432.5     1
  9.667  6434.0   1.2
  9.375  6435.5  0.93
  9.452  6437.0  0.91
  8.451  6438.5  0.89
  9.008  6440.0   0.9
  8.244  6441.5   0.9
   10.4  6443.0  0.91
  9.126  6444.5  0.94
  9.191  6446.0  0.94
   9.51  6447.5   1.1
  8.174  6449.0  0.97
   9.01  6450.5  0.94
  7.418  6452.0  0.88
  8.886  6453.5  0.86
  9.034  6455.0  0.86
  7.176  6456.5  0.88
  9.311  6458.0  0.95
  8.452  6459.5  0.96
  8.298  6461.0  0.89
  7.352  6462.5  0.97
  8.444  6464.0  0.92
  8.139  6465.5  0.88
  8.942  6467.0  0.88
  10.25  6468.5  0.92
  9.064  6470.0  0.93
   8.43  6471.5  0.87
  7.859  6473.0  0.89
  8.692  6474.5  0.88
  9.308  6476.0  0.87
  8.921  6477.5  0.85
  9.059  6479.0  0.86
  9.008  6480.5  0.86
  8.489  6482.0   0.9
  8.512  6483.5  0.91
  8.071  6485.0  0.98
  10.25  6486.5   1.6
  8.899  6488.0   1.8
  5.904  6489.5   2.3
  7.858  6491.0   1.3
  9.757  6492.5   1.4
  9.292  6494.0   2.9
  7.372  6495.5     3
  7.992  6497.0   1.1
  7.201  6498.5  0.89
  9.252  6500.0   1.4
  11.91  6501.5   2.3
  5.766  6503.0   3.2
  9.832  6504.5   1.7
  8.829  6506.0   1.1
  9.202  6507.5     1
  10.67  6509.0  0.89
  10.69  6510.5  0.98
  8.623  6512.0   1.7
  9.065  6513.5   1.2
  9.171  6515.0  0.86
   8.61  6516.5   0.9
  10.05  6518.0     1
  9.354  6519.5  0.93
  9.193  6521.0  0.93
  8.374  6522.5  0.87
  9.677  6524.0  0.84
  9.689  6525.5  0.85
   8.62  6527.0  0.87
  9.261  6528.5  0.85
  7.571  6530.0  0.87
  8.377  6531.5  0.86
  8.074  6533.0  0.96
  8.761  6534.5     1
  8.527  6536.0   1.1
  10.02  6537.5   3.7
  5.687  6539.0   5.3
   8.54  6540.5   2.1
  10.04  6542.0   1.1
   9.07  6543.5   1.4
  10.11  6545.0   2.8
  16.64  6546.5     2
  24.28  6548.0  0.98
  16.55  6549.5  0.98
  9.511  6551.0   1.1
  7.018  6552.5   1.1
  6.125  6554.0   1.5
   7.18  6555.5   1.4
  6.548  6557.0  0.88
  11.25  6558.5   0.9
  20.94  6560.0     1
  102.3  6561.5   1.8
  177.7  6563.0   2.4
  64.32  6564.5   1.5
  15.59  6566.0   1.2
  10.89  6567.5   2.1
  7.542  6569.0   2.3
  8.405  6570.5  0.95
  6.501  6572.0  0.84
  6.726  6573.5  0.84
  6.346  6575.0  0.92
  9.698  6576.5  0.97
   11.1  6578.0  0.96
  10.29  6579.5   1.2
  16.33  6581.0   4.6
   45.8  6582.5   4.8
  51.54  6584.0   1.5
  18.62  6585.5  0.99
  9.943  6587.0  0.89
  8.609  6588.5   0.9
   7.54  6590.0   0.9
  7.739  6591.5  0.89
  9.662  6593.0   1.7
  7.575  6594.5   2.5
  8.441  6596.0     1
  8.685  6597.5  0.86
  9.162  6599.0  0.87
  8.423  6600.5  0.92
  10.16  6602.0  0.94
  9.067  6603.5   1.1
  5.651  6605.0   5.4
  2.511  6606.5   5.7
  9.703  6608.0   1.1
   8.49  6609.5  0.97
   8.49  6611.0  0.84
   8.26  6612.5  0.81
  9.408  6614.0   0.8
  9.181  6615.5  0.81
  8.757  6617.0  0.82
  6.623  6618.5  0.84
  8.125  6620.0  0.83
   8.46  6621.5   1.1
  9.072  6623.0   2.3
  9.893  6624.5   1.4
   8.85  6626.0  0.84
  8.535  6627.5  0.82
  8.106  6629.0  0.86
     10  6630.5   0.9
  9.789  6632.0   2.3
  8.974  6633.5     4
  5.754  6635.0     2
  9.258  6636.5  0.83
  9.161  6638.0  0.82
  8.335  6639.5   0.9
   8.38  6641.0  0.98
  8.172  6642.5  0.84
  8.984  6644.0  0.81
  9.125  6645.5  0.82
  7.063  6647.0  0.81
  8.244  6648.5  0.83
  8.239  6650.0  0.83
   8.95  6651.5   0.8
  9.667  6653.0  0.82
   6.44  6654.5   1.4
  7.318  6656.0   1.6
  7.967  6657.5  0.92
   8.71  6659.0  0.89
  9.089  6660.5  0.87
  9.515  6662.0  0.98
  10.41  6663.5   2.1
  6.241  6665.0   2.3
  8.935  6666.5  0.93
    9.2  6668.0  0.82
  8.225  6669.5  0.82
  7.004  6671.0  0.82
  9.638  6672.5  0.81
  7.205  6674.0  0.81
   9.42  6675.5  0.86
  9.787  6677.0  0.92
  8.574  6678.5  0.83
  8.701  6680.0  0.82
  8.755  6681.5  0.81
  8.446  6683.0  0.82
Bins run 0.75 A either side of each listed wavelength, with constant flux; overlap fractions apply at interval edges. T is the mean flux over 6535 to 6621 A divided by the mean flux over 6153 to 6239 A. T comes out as 1.91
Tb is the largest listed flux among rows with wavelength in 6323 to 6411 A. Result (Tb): 12.14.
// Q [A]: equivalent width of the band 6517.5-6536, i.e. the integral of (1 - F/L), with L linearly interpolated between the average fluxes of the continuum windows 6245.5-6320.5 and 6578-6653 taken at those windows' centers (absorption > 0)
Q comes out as 2.3 A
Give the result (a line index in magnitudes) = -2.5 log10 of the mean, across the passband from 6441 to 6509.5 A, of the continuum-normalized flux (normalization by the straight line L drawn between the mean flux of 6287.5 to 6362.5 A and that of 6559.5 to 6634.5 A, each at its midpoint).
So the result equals 0.47 mag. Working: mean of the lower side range 8.87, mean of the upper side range 17.2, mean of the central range 8.71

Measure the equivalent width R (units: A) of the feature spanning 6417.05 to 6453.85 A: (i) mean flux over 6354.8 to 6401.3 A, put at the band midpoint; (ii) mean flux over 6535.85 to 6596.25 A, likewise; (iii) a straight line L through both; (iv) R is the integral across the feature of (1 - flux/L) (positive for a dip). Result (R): 9.4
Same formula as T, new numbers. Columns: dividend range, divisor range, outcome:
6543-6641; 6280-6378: 1.76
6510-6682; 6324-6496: 1.45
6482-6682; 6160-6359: 1.37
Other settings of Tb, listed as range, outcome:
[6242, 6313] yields 13.43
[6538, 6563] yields 177.7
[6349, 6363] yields 10.25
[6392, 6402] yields 9.644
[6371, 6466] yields 10.68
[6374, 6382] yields 10.09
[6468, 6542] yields 11.91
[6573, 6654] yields 51.54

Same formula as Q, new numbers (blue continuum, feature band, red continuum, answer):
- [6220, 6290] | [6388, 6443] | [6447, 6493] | -1.4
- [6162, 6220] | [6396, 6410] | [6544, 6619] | 5.3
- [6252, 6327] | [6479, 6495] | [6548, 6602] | 8.1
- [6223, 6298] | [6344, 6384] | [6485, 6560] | 1.8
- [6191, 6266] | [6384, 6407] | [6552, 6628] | 7.3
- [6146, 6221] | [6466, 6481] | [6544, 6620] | 6.2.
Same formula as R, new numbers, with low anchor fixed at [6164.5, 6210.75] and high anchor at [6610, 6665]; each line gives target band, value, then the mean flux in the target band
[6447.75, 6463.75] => 0.66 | 8.35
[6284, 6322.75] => -1.97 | 9.28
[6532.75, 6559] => -4.91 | 10.2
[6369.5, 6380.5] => 0.34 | 8.5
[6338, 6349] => 0.30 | 8.56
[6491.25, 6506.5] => -0.03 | 8.69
